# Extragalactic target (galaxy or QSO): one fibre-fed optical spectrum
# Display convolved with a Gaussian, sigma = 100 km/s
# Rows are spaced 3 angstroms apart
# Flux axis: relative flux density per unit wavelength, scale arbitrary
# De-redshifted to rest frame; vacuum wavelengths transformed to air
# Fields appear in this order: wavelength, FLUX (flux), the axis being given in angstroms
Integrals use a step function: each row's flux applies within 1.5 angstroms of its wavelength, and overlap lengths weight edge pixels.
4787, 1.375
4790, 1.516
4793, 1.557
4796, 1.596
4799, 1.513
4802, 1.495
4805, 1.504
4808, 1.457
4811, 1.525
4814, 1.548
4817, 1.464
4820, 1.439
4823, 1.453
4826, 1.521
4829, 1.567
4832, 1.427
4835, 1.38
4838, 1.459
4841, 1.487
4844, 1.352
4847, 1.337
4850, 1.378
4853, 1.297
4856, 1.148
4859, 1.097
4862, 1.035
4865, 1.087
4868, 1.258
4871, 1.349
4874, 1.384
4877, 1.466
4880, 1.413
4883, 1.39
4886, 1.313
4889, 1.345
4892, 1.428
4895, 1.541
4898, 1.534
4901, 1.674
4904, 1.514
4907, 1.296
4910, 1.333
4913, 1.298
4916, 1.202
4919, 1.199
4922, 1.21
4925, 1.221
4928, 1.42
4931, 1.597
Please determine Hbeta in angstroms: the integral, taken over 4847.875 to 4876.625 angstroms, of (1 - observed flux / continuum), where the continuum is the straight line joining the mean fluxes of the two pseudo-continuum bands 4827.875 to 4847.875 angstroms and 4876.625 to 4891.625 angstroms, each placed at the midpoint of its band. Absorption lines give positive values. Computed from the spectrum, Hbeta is 3.4 angstroms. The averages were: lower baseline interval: 1.43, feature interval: 1.24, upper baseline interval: 1.38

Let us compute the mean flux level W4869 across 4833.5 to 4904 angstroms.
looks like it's 1.36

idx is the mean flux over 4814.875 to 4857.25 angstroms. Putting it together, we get 1.41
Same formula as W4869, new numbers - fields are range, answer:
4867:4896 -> 1.39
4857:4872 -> 1.16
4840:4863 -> 1.27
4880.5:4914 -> 1.43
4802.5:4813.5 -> 1.5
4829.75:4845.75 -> 1.43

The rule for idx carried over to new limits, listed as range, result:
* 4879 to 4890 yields 1.36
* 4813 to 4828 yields 1.49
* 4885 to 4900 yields 1.44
